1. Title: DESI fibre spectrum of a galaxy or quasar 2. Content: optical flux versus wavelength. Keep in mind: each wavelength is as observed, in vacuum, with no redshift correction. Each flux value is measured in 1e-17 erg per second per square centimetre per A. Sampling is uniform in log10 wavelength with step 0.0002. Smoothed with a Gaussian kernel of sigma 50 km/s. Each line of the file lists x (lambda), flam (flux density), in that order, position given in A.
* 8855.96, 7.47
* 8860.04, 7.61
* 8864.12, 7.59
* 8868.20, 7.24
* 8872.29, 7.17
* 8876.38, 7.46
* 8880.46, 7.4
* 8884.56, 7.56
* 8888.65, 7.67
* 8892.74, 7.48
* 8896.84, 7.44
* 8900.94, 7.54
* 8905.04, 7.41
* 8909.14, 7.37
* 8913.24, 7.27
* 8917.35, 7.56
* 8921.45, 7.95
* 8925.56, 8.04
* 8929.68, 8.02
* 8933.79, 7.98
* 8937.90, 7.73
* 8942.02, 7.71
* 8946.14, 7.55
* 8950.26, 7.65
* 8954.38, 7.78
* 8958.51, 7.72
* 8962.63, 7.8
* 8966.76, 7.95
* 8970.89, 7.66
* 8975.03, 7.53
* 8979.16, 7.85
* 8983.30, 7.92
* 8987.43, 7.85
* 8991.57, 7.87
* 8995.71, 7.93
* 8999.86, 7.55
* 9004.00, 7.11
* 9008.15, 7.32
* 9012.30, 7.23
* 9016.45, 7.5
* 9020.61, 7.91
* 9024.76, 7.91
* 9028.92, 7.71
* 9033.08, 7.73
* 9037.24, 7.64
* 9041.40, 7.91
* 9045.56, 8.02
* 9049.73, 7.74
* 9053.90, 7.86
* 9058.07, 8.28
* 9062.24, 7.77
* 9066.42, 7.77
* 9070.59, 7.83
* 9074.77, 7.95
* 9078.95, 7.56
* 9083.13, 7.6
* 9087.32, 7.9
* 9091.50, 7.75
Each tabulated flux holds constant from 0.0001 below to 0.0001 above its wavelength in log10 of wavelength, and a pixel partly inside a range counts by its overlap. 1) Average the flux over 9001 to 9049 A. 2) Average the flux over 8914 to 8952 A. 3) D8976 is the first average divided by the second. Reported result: 0.98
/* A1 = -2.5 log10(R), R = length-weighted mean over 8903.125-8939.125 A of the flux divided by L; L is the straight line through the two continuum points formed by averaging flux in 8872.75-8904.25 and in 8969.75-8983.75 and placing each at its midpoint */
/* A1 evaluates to -0.02 mag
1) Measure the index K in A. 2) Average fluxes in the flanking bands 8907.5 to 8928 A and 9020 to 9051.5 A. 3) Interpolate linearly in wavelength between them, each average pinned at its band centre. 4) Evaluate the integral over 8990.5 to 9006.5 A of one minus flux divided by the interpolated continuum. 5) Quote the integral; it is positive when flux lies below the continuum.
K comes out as 0.4 A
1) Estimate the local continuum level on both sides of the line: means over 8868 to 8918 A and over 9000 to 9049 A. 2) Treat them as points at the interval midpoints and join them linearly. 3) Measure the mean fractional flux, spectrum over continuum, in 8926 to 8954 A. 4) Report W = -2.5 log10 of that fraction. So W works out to -0.04 mag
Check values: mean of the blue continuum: 7.43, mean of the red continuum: 7.64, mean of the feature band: 7.79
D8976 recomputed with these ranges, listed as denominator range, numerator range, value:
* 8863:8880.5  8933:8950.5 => 1.05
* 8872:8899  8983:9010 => 1.02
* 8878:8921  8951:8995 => 1.04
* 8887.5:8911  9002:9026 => 1.00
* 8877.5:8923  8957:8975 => 1.03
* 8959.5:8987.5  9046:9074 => 1.01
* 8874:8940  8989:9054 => 1.01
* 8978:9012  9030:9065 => 1.03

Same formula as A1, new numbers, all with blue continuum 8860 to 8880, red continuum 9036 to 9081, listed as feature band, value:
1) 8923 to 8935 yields -0.066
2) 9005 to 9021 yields 0.047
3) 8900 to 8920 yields 0.007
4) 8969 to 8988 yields -0.014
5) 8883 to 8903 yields -0.013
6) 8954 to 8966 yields -0.024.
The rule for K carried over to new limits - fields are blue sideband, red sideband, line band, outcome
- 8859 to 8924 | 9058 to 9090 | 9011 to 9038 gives 0.15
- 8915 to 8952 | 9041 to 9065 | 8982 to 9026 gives 1.32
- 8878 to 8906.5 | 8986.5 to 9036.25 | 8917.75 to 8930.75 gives -0.71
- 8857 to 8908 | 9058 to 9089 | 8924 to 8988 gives -1.69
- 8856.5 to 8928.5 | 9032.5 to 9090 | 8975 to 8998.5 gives -0.46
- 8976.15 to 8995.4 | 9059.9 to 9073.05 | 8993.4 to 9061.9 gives 1.06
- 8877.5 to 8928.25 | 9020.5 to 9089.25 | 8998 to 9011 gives 0.71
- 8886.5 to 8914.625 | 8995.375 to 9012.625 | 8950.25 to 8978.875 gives -1.23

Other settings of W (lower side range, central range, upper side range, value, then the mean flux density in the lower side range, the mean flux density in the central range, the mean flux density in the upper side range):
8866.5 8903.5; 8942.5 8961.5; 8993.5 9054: -0.02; 7.44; 7.69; 7.67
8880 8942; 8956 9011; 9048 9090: 0.00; 7.64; 7.69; 7.83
